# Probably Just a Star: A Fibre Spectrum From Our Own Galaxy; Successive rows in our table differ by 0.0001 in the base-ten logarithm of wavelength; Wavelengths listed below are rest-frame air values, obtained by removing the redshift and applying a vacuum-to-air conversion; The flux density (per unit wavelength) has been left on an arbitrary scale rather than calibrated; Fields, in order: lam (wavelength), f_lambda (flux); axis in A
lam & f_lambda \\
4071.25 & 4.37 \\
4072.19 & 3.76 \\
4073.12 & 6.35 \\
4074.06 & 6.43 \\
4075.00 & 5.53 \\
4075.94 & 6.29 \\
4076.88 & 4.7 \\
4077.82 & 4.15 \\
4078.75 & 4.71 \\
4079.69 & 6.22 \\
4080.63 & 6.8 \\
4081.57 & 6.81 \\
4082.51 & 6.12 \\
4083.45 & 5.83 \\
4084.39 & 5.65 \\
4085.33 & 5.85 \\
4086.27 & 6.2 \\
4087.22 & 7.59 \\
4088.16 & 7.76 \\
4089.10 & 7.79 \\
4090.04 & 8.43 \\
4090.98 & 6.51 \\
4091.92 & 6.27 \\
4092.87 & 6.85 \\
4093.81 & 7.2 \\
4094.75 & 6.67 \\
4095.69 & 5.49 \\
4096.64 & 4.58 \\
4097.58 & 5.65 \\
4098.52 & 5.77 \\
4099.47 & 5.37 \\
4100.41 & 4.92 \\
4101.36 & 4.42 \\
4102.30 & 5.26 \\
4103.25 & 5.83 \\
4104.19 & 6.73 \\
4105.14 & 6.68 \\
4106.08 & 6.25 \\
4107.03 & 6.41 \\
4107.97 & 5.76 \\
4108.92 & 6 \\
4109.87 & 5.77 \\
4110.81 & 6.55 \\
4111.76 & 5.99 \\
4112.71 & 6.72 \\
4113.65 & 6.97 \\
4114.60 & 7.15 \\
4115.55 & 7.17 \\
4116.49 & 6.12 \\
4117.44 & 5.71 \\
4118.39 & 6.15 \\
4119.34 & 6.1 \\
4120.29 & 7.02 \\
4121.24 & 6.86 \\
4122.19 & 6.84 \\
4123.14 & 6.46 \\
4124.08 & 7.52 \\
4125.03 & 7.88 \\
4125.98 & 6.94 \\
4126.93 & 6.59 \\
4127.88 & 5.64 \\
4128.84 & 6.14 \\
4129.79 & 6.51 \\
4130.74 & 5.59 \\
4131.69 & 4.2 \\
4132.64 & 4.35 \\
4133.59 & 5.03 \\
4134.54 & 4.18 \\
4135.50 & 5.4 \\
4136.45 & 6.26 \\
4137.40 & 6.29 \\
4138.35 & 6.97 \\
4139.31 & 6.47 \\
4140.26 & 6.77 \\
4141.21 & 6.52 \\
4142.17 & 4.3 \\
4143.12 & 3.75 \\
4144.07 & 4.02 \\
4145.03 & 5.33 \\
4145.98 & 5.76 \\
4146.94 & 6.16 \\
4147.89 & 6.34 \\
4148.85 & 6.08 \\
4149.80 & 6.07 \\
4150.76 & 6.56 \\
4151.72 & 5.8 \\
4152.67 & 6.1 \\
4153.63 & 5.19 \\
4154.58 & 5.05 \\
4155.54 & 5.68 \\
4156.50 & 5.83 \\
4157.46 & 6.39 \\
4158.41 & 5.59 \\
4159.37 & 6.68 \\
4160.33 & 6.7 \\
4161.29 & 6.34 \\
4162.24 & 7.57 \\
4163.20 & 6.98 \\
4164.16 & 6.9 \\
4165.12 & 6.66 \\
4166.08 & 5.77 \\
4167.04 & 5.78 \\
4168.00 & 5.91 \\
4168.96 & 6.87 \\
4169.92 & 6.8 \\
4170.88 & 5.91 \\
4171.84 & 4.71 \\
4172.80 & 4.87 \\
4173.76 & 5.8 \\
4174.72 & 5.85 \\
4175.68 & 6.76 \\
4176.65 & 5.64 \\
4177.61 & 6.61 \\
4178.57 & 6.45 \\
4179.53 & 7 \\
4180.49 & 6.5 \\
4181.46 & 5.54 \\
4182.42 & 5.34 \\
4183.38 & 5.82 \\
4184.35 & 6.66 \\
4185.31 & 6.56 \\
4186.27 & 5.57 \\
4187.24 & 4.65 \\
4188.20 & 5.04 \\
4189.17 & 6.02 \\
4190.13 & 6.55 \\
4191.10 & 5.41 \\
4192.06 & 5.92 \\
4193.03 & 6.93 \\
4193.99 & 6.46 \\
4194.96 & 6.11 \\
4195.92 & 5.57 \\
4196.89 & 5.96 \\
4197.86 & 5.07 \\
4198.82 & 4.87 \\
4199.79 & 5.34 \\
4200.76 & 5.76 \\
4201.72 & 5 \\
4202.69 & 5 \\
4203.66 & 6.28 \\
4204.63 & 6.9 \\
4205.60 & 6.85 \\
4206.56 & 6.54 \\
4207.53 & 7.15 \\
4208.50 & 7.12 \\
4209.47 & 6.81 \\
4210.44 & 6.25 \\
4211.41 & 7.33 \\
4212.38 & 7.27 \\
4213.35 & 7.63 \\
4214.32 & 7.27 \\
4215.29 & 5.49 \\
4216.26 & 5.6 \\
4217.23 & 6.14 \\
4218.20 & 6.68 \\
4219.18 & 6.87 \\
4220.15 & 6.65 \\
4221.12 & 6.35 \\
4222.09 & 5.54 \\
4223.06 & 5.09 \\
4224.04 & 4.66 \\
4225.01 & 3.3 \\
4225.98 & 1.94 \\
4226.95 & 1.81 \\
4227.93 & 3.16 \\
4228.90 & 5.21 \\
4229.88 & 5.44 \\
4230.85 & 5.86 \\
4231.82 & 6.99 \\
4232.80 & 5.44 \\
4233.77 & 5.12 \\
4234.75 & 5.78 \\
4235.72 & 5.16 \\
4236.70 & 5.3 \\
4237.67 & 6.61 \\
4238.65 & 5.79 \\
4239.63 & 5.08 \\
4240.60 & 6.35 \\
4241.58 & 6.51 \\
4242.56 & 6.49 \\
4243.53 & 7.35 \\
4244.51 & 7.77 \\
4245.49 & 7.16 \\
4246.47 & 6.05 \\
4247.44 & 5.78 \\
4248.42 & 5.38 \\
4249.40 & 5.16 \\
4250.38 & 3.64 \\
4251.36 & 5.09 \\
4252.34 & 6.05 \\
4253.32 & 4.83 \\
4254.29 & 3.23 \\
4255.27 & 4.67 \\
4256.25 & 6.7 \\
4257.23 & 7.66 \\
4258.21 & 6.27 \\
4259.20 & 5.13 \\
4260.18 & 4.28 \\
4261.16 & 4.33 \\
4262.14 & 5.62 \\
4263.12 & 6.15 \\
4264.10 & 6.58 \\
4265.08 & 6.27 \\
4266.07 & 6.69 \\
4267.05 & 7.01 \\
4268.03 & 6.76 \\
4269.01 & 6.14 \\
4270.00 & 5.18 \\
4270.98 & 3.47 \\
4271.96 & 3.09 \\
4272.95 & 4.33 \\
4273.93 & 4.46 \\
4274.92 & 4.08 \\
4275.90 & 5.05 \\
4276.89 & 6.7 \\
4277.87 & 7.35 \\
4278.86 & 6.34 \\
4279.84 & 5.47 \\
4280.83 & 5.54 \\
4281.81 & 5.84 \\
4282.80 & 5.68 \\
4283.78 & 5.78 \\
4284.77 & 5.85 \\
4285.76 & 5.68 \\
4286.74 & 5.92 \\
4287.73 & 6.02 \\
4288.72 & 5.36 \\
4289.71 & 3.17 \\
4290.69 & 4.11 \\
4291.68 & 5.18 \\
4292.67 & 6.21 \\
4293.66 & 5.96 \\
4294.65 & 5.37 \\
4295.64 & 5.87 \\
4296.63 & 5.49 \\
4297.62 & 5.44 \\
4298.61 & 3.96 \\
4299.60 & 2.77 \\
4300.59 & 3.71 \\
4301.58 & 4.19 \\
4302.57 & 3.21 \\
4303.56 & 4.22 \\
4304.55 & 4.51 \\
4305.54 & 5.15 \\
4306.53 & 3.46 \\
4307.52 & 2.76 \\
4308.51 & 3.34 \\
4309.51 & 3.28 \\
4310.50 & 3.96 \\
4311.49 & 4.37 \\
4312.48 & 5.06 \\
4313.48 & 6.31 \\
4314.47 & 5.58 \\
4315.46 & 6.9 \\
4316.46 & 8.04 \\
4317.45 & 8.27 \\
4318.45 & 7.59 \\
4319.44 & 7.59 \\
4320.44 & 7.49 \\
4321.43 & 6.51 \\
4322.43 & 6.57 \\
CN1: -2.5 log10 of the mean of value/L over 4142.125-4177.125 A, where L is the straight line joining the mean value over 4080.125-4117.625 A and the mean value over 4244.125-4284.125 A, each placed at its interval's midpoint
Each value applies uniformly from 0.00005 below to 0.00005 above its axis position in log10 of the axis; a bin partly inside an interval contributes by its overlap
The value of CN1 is 0.02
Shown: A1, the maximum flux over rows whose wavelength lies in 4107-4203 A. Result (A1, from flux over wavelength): 7.88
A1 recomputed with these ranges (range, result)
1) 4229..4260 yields 7.77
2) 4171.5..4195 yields 7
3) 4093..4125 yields 7.52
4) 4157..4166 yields 7.57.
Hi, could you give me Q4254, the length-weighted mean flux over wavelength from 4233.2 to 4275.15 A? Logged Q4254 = 5.6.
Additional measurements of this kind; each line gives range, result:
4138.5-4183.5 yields 6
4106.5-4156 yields 6.02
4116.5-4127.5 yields 6.7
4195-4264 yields 5.73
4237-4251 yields 6.06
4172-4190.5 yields 5.93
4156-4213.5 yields 6.16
